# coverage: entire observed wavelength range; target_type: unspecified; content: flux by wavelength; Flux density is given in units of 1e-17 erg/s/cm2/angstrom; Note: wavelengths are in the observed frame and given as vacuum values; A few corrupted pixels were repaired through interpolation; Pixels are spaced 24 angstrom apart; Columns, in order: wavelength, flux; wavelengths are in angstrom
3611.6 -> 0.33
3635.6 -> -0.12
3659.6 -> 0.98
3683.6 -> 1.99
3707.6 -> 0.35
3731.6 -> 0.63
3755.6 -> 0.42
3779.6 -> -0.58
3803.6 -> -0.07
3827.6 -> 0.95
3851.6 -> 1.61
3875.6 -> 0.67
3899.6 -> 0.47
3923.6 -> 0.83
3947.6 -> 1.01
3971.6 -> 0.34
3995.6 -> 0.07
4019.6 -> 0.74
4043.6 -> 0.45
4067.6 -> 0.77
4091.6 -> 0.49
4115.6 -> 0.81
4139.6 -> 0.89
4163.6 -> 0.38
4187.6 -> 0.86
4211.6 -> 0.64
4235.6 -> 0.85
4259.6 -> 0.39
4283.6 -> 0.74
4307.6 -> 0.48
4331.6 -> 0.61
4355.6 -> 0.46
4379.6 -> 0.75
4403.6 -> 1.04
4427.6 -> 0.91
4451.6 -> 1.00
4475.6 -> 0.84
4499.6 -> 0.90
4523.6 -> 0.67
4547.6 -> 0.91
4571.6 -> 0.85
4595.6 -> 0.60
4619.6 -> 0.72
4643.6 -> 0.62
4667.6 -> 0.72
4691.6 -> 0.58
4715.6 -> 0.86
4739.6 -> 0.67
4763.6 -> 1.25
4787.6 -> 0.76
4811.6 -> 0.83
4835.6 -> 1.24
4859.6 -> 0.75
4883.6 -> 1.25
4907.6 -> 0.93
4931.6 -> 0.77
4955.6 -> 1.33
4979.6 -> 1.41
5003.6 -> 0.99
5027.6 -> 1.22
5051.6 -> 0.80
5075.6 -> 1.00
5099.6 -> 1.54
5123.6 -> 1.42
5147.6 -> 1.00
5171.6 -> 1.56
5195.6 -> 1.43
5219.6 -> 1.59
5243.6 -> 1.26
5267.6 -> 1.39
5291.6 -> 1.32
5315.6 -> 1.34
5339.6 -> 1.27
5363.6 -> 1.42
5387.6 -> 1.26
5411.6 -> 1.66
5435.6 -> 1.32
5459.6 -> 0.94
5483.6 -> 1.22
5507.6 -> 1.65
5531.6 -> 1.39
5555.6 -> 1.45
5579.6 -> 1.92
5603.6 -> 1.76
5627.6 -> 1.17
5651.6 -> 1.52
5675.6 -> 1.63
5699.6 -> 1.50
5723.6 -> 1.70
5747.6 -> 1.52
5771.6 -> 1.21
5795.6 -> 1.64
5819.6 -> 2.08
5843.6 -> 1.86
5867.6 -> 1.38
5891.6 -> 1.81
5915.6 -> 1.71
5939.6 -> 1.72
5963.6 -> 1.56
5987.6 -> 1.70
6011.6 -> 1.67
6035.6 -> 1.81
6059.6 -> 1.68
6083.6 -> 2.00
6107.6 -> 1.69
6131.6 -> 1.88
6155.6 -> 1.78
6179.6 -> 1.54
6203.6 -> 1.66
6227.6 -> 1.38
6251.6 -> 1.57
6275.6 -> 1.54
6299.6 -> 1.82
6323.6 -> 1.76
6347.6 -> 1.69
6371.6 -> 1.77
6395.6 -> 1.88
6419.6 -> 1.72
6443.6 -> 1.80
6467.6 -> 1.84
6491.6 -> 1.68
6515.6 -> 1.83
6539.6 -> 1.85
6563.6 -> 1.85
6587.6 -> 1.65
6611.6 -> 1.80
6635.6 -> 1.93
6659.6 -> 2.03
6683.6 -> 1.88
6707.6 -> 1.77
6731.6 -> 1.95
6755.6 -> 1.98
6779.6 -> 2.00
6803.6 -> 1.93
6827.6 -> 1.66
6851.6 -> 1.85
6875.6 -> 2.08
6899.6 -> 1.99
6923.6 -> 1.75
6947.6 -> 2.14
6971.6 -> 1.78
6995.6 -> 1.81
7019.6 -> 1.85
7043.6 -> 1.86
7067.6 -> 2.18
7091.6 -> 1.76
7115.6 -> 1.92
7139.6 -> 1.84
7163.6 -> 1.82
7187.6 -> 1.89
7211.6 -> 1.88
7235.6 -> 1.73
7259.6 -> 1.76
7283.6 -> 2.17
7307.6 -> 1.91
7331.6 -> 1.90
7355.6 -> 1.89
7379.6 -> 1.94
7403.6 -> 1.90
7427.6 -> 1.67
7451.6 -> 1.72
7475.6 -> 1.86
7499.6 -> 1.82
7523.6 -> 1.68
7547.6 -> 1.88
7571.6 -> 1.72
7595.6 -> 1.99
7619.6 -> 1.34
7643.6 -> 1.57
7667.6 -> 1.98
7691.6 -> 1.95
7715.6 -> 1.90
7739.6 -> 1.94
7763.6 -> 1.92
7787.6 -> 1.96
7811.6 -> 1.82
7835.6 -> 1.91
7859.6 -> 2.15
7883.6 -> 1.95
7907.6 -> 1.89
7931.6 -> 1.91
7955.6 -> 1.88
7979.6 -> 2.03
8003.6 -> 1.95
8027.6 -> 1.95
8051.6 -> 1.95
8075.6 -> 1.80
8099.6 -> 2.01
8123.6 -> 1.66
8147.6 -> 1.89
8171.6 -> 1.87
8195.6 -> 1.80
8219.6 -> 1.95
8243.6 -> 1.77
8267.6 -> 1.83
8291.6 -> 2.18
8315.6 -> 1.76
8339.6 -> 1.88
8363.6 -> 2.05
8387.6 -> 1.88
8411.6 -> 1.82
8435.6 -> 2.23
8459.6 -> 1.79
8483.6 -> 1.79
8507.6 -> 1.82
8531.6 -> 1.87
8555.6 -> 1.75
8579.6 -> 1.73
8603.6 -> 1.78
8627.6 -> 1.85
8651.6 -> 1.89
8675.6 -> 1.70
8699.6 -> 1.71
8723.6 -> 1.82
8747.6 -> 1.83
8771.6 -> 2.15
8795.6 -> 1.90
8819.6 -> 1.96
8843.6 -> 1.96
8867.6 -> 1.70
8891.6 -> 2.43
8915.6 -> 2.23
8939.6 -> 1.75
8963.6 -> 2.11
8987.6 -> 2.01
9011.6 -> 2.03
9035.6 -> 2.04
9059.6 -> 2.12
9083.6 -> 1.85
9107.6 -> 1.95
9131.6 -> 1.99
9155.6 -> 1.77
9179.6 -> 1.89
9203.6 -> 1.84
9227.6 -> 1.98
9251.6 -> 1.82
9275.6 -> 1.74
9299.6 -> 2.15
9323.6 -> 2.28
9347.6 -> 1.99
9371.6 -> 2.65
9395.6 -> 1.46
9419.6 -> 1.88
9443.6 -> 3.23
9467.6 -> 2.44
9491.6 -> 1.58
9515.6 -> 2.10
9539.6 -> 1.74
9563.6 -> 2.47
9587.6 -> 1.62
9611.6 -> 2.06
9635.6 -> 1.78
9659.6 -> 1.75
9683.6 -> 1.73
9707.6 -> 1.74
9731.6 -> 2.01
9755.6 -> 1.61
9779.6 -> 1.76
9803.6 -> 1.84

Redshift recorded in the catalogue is 0.20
